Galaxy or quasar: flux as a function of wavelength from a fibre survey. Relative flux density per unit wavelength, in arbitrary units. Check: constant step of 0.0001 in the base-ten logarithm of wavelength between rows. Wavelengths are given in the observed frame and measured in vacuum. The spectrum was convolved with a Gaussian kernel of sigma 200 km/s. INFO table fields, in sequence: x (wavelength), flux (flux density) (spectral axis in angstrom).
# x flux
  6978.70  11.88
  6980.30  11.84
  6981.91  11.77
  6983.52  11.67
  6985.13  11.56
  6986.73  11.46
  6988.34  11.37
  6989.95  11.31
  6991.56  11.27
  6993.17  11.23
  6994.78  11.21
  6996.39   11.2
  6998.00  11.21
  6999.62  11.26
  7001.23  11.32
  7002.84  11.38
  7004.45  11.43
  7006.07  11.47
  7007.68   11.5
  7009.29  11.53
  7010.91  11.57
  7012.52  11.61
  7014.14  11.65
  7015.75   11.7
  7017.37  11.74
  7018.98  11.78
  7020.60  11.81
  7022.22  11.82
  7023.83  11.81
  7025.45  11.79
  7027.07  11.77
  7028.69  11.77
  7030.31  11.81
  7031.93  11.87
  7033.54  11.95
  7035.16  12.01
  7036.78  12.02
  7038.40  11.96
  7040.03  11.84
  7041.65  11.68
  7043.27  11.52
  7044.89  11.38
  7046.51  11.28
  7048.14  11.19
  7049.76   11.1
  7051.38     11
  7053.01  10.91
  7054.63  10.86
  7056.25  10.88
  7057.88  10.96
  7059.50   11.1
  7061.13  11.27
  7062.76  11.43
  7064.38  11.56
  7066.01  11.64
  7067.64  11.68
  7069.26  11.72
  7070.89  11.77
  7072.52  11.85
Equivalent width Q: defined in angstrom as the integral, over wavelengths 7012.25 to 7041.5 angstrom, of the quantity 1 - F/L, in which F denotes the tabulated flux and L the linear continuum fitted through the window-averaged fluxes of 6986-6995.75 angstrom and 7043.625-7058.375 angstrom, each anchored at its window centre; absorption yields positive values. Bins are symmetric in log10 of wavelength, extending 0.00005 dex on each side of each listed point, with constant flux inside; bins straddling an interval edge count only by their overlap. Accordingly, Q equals -1.7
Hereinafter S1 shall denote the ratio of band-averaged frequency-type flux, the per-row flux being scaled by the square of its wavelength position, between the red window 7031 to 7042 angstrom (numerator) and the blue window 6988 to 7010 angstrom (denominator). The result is 1.1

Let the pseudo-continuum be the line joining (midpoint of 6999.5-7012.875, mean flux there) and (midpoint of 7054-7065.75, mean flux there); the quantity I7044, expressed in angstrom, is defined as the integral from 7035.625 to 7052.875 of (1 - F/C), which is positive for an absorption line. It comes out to -0.3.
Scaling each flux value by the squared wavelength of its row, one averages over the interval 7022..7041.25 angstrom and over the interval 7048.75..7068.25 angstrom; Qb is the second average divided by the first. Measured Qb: 0.95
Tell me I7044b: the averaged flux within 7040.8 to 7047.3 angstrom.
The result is 11.5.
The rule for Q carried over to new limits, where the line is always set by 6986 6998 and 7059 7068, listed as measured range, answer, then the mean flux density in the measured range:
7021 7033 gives -0.5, 11.8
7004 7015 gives -0.2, 11.5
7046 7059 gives 0.5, 11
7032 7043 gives -0.5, 11.9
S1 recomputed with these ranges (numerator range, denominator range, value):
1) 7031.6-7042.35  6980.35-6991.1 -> 1.05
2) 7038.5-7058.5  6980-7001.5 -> 1.00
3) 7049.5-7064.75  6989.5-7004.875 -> 1.00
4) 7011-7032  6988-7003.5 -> 1.05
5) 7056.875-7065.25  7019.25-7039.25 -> 0.96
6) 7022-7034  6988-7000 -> 1.06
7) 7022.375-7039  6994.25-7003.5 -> 1.06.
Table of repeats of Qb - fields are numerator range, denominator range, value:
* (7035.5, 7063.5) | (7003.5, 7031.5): 0.98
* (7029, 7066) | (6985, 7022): 1.01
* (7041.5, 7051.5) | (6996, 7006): 1.01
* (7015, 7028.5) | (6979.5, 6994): 1.03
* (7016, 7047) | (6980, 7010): 1.04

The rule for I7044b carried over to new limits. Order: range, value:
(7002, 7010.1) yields 11.5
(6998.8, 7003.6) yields 11.3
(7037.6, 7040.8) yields 11.9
